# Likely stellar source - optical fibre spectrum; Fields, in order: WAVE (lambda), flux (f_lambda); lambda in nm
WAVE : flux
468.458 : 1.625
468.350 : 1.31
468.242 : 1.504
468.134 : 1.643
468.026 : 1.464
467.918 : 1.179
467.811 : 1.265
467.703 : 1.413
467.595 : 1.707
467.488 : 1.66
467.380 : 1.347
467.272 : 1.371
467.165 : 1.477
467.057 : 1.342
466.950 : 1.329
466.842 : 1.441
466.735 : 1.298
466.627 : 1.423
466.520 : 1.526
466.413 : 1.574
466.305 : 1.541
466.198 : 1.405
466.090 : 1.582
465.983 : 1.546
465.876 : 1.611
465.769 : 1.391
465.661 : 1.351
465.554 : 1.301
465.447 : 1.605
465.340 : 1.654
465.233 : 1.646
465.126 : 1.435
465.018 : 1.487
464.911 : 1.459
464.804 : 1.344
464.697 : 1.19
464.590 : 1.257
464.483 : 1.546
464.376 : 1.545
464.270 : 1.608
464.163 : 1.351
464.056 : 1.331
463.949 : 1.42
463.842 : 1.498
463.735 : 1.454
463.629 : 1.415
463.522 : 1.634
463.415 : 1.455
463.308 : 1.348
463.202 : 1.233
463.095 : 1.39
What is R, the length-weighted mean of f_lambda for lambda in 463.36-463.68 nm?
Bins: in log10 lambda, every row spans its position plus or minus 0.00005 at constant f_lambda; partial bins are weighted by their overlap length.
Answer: 1.5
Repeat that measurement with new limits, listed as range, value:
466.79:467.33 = 1.39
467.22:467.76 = 1.5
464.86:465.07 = 1.47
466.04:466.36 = 1.5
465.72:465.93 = 1.51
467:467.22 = 1.41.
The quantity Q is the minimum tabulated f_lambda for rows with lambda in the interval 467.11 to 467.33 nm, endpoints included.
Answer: 1.371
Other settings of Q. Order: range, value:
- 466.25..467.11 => 1.298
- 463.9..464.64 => 1.257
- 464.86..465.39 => 1.435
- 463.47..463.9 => 1.415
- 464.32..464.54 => 1.545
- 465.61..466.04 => 1.351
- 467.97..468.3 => 1.464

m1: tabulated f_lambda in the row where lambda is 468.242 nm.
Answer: 1.504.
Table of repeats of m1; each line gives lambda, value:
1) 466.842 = 1.441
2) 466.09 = 1.582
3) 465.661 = 1.351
